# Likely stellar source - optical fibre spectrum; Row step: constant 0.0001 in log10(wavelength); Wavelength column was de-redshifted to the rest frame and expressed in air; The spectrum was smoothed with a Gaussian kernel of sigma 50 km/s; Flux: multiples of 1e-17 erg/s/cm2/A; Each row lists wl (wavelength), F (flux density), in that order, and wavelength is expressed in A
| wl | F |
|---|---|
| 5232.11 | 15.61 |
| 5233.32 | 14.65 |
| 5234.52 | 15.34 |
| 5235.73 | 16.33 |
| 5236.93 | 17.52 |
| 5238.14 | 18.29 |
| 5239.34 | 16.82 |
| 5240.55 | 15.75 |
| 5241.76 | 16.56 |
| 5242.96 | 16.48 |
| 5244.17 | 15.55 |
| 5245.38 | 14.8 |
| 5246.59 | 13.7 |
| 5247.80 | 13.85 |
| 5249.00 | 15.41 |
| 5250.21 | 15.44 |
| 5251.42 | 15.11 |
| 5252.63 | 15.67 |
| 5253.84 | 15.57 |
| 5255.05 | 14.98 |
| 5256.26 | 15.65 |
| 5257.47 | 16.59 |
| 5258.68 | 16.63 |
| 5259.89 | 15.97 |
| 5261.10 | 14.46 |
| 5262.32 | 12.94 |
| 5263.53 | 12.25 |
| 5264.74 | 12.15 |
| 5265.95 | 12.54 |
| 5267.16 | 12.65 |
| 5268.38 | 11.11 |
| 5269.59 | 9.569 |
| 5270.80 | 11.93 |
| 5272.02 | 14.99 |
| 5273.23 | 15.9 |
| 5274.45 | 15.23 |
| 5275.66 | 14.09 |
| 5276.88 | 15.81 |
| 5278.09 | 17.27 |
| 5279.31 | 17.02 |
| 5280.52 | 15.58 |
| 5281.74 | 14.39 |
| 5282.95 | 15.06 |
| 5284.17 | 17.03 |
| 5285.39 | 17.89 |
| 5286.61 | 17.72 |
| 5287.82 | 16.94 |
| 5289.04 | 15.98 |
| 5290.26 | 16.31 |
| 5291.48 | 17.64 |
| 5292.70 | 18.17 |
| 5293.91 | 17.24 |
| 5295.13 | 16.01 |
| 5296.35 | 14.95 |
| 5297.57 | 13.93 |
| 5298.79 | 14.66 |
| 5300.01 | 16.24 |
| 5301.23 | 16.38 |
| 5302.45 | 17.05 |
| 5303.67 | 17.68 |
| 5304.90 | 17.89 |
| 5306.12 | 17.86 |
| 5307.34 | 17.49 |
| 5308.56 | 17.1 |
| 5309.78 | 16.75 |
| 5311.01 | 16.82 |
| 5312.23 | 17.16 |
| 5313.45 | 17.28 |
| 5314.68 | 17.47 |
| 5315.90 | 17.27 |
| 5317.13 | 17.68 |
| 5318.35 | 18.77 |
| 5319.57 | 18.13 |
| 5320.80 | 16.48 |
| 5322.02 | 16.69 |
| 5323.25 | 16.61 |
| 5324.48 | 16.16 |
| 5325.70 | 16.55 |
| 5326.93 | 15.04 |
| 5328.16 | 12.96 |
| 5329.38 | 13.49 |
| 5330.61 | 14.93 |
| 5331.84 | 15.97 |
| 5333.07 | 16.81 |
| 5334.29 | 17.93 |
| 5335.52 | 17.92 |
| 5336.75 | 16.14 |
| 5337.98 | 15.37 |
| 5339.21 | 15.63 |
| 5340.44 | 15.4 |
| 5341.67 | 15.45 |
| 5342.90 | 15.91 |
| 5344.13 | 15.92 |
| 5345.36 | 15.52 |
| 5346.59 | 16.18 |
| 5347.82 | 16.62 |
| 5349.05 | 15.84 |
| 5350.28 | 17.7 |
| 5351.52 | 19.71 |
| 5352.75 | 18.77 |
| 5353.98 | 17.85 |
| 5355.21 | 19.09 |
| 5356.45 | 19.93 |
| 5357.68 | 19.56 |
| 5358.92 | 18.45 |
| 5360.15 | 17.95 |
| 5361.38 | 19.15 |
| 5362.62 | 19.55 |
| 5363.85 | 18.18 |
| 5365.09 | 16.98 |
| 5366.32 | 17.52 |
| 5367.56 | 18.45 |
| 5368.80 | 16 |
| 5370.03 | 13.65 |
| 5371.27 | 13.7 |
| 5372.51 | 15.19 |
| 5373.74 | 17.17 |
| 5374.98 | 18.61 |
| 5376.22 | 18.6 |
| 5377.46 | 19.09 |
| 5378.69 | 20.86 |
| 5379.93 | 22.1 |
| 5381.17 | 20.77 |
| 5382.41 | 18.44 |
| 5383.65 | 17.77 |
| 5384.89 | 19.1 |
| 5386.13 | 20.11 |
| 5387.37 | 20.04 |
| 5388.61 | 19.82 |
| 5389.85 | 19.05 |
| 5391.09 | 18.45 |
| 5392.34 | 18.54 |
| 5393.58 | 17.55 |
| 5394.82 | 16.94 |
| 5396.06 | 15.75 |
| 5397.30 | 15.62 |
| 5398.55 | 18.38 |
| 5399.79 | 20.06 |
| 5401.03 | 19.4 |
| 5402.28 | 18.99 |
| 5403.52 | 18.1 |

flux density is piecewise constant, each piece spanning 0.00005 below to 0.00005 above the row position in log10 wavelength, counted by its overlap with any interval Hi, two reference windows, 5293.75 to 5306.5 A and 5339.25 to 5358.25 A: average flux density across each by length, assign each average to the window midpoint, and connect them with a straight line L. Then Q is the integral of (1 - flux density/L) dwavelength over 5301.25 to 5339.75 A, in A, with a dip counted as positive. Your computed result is 0.0 A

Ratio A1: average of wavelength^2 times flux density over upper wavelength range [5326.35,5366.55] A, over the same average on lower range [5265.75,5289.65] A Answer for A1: 1.2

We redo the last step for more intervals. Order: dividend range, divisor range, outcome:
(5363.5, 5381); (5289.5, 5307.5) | 1.09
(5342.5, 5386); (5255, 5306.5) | 1.20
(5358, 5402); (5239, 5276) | 1.31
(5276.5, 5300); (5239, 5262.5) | 1.07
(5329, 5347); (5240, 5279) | 1.12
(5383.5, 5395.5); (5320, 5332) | 1.24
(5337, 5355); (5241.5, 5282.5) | 1.17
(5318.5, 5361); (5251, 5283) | 1.19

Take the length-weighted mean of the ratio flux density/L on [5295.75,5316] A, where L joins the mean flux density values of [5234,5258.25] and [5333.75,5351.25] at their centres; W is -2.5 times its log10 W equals -0.04 mag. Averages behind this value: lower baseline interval 15.8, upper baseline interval 16.3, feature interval 16.7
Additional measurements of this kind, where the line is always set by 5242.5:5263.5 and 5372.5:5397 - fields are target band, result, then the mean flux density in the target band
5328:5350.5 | 0.10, 15.9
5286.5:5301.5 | 0.00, 16.3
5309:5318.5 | -0.03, 17.3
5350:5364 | -0.05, 18.9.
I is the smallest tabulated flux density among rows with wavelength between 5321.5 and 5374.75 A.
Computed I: 12.96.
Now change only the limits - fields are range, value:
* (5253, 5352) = 9.569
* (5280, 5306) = 13.93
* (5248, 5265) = 12.15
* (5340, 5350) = 15.4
